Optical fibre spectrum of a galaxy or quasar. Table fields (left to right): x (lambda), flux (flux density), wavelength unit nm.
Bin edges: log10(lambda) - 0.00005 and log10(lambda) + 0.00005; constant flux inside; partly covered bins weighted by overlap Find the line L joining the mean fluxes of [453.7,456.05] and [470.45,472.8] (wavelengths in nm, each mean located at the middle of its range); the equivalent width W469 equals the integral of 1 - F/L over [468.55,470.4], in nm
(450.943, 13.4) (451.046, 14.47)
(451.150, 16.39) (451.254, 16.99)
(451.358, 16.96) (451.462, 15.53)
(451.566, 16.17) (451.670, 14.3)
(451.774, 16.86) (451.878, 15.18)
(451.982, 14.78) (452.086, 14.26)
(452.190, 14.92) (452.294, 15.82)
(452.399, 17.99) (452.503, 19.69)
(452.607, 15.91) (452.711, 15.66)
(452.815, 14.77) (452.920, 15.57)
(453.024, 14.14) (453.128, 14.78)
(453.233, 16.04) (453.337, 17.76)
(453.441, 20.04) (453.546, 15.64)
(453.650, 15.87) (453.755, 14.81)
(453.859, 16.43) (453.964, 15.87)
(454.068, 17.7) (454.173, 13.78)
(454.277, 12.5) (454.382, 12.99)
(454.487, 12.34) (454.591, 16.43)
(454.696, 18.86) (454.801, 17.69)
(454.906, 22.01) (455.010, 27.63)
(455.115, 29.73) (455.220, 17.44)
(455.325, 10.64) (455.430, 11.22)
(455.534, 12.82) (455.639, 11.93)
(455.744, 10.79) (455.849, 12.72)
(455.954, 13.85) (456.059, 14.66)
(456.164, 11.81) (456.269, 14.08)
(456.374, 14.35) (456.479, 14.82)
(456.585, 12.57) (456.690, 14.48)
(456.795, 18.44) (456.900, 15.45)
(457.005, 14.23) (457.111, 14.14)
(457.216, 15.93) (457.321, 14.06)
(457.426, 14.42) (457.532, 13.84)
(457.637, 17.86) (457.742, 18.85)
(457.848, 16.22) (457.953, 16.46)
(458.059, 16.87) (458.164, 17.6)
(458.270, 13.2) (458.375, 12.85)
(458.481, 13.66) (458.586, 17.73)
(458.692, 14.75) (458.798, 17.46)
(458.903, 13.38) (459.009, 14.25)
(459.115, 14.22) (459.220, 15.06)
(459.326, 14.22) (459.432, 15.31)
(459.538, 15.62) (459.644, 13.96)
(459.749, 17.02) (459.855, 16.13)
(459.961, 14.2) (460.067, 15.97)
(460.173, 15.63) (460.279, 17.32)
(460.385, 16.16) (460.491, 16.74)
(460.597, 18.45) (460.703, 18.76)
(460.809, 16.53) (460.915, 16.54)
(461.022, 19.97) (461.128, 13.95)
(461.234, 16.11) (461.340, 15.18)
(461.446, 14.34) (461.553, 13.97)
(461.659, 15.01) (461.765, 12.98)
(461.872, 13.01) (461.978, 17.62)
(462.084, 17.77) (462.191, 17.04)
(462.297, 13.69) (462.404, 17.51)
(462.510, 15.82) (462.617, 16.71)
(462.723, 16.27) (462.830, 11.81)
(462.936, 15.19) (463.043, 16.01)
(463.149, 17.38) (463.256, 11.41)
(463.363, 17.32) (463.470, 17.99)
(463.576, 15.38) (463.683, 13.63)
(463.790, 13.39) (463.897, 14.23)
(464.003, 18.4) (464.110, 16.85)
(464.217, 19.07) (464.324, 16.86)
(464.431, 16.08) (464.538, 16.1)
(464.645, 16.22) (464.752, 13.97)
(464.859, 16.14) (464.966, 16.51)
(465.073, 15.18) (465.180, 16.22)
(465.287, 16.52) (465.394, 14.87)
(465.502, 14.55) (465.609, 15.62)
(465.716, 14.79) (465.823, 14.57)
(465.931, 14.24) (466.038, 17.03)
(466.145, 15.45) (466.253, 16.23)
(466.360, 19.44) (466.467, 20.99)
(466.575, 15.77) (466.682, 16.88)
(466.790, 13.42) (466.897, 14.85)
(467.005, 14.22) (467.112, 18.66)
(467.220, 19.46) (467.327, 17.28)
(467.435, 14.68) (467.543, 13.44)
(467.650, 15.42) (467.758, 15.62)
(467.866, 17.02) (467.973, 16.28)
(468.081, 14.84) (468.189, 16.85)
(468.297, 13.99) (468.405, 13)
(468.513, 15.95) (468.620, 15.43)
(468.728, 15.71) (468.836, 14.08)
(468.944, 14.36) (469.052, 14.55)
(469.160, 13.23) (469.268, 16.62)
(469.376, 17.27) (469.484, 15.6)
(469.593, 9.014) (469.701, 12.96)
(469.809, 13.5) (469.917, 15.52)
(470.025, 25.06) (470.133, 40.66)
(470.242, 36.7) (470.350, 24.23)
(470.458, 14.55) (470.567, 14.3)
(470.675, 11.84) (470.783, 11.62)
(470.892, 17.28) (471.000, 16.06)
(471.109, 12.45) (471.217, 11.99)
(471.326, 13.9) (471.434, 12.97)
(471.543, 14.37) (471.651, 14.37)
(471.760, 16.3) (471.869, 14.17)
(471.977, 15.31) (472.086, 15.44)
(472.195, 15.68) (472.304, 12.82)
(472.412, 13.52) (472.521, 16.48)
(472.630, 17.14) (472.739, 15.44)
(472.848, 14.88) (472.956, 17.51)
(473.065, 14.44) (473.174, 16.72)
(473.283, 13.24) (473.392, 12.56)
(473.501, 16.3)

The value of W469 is -0.49 nm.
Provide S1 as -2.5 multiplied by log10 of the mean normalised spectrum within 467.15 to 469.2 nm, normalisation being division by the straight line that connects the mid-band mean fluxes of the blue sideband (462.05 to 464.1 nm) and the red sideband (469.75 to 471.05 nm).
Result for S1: 0.214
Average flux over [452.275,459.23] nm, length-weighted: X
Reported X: 15.6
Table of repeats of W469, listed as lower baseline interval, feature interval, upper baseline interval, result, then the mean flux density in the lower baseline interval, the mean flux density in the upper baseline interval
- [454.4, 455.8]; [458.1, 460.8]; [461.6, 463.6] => 0.08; 16.8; 15.6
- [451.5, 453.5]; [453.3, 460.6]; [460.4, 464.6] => 0.17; 16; 15.9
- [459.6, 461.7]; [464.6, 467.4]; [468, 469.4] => -0.13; 16.1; 15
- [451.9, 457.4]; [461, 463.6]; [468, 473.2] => 0.05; 15.6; 16.1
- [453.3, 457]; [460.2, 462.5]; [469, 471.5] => 0.02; 15.7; 17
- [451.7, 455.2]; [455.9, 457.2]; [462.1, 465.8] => 0.16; 16.8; 15.7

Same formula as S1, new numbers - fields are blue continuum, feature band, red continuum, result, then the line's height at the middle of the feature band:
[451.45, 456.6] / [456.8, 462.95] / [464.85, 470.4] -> 0.036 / 16.2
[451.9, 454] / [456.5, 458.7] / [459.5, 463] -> 0.036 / 15.9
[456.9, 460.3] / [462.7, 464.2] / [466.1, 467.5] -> 0.049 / 16.2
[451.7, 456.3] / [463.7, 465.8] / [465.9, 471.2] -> 0.039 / 16.4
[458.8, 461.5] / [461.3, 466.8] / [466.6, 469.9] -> -0.018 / 15.5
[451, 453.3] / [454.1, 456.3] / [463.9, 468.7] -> 0.020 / 15.8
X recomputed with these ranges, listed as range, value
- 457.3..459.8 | 15.4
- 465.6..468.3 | 16.1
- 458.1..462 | 15.5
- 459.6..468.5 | 15.9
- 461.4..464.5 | 15.6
